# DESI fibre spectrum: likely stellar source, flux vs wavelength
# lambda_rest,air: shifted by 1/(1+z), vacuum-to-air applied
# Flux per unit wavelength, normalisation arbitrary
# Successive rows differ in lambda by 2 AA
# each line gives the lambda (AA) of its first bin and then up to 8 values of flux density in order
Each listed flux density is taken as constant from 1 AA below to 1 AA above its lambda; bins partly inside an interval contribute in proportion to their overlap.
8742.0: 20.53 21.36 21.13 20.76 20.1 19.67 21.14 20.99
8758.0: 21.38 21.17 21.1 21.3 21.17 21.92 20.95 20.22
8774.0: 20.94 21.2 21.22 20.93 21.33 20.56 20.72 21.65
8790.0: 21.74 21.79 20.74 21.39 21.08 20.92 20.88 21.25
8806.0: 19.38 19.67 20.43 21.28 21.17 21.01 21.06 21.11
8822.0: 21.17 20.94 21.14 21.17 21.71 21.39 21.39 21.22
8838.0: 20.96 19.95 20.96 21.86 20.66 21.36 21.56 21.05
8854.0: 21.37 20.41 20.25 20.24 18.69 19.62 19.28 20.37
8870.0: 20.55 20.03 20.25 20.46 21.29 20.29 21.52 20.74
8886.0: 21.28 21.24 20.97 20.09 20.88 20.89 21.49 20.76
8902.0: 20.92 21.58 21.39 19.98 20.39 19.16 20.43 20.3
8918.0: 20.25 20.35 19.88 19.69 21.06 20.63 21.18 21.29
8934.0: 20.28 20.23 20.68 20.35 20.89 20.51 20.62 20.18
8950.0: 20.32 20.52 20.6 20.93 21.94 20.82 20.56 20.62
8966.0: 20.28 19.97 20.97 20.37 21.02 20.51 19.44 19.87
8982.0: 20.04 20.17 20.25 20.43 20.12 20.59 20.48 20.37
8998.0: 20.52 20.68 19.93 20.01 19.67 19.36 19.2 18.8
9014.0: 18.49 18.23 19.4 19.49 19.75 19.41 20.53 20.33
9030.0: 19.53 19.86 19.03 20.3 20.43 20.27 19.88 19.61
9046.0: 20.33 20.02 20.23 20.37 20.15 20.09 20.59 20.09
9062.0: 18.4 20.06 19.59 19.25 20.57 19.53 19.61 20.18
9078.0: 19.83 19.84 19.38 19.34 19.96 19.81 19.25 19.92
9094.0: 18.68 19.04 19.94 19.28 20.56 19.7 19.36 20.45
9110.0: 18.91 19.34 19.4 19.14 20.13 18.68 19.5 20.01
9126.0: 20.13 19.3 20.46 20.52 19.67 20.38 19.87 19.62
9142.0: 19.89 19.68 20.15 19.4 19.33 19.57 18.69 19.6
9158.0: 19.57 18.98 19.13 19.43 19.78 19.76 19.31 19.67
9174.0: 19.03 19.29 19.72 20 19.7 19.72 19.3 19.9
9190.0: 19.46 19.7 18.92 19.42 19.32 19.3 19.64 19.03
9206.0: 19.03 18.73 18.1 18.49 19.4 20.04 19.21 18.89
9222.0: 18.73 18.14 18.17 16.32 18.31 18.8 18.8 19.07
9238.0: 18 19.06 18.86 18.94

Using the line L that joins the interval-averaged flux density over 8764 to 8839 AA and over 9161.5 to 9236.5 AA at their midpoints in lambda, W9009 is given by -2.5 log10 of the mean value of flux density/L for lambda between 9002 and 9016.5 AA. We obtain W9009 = 0.05 mag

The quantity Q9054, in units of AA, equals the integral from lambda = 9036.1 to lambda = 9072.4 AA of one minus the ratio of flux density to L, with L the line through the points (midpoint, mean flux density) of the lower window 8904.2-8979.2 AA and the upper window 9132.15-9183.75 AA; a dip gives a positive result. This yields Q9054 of 0.1 AA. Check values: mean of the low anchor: 20.5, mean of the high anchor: 19.6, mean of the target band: 20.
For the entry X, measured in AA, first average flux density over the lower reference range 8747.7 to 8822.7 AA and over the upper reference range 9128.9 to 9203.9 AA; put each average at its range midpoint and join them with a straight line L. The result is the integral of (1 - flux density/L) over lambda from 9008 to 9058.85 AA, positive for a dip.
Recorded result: 0.8 AA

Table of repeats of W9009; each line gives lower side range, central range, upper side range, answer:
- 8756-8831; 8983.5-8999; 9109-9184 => -0.01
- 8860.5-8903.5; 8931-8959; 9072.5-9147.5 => -0.02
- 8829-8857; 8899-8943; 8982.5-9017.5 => 0.00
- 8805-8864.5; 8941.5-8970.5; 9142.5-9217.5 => -0.02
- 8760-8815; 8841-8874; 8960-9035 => 0.01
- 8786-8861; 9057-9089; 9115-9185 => 0.01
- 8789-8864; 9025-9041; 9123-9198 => 0.00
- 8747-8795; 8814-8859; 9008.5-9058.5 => -0.02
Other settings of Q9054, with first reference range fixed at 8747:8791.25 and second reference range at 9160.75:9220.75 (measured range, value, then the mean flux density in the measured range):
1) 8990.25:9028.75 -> 0.6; 19.8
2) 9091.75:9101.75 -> 0.2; 19.4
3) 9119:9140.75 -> -0.3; 19.8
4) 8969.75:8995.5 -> -0.2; 20.3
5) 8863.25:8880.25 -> 0.3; 20.2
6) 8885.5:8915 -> -0.4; 20.8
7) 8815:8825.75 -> -0.1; 21.1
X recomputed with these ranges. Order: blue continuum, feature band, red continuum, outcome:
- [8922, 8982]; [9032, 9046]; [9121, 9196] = 0.1 AA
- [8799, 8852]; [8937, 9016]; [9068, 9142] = 0.1 AA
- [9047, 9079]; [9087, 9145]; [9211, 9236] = -0.6 AA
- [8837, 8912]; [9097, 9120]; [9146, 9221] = 0.1 AA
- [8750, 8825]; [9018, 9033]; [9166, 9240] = 0.1 AA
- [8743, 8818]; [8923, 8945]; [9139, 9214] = -0.3 AA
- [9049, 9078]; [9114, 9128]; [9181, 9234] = 0.0 AA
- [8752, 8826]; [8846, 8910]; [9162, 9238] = -0.2 AA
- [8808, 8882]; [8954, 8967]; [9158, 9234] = -0.4 AA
